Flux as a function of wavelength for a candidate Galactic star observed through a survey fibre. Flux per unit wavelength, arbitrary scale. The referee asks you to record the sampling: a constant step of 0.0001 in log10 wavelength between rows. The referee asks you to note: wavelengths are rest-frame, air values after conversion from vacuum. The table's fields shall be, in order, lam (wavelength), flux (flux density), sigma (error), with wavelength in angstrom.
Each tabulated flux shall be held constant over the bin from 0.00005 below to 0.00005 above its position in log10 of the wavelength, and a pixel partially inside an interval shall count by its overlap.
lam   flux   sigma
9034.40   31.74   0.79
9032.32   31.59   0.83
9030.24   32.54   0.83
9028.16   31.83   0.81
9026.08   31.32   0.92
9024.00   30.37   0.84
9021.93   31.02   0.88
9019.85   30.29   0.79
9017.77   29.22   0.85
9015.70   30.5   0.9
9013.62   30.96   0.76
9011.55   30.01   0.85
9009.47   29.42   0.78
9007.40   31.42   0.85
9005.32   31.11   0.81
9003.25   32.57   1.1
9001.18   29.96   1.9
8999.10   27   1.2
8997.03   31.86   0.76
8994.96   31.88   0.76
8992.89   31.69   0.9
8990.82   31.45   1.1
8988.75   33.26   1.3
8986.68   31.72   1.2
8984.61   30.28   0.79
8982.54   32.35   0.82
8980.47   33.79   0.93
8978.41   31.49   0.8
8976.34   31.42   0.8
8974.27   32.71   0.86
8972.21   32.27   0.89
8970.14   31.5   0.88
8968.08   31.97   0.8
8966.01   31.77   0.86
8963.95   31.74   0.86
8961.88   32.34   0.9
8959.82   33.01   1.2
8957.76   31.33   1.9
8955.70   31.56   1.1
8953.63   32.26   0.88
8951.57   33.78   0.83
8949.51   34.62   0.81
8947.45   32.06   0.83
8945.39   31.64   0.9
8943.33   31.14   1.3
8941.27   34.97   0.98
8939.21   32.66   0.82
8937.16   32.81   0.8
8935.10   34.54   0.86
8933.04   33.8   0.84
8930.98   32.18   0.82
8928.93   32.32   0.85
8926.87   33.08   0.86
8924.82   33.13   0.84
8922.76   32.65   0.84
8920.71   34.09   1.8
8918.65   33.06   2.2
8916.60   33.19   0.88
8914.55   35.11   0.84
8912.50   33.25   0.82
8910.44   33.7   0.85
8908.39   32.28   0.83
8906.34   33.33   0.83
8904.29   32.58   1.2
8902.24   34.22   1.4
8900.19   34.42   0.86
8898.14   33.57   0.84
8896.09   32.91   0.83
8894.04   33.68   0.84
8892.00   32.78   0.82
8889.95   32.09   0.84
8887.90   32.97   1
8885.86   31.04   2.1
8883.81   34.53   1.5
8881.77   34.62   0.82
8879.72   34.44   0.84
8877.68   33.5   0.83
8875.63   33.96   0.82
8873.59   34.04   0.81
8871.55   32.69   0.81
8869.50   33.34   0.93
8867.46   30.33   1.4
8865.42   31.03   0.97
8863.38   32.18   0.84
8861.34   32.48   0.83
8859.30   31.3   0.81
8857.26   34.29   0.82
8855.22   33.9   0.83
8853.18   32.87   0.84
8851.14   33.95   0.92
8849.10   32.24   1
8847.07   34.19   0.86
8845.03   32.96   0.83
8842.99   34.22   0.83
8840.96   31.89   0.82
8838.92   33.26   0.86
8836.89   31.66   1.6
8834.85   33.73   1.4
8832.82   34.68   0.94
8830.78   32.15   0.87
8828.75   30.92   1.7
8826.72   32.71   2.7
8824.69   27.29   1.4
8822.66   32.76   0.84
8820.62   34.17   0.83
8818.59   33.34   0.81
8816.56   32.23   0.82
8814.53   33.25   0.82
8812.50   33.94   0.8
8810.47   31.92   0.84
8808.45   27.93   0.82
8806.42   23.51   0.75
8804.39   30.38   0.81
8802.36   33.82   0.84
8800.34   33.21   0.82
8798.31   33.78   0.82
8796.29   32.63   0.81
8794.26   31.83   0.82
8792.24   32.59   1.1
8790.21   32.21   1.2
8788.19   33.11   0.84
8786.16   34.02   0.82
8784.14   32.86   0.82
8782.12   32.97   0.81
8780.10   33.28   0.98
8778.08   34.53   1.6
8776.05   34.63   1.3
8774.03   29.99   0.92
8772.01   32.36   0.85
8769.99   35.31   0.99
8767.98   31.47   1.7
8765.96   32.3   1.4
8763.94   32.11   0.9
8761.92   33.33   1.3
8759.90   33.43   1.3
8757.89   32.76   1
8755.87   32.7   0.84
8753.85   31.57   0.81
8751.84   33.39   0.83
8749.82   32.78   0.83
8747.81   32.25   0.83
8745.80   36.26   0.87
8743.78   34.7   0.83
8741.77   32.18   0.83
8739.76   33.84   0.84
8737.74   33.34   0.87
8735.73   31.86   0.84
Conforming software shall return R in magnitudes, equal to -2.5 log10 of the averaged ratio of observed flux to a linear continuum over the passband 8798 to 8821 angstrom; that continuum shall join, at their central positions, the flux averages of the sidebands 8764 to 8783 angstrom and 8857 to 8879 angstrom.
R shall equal 0.04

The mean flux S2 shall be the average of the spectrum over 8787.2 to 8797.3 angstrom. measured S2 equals 32.5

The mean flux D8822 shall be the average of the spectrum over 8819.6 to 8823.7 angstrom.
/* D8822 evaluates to 33.4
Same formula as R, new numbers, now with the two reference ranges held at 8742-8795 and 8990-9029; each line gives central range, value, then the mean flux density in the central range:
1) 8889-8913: -0.049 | 33.2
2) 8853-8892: -0.030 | 32.9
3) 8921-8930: -0.047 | 32.9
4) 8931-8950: -0.056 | 33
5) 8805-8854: 0.010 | 32.1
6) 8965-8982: -0.036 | 32.1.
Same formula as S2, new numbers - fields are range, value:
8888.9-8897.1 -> 32.9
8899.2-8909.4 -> 33.4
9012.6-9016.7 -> 30.7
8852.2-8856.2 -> 33.4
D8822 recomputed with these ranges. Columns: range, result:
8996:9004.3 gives 30.3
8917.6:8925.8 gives 33.2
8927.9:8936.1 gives 33.2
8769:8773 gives 33.8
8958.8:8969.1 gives 32.2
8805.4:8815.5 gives 30.1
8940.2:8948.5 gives 32.4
